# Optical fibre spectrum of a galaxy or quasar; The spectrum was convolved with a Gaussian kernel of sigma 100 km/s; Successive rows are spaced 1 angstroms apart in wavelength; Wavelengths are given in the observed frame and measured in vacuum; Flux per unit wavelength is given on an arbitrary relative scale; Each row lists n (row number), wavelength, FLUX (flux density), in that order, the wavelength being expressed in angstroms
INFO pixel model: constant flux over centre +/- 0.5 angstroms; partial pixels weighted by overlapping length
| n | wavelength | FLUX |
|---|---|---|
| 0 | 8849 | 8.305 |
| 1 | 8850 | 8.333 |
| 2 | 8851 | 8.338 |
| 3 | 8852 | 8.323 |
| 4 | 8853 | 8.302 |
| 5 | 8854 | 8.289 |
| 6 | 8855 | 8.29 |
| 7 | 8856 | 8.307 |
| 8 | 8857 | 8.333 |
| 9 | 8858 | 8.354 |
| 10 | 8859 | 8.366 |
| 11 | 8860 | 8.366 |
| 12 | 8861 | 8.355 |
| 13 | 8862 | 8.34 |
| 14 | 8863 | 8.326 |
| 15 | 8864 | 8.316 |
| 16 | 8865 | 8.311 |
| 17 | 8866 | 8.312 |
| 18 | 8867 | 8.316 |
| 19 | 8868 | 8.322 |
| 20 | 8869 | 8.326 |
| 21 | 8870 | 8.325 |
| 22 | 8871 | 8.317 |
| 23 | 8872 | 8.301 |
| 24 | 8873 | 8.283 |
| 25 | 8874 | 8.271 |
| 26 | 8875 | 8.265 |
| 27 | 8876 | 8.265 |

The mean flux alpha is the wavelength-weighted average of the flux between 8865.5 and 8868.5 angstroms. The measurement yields 8.32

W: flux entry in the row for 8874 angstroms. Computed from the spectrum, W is 8.271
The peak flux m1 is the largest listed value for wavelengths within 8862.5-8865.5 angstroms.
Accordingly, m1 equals 8.326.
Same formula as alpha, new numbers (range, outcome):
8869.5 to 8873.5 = 8.31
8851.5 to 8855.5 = 8.3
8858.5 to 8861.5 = 8.36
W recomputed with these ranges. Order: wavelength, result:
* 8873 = 8.283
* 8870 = 8.325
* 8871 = 8.317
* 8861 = 8.355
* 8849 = 8.305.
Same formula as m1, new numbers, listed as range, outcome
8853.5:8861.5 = 8.366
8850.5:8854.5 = 8.338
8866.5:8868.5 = 8.322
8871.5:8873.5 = 8.301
